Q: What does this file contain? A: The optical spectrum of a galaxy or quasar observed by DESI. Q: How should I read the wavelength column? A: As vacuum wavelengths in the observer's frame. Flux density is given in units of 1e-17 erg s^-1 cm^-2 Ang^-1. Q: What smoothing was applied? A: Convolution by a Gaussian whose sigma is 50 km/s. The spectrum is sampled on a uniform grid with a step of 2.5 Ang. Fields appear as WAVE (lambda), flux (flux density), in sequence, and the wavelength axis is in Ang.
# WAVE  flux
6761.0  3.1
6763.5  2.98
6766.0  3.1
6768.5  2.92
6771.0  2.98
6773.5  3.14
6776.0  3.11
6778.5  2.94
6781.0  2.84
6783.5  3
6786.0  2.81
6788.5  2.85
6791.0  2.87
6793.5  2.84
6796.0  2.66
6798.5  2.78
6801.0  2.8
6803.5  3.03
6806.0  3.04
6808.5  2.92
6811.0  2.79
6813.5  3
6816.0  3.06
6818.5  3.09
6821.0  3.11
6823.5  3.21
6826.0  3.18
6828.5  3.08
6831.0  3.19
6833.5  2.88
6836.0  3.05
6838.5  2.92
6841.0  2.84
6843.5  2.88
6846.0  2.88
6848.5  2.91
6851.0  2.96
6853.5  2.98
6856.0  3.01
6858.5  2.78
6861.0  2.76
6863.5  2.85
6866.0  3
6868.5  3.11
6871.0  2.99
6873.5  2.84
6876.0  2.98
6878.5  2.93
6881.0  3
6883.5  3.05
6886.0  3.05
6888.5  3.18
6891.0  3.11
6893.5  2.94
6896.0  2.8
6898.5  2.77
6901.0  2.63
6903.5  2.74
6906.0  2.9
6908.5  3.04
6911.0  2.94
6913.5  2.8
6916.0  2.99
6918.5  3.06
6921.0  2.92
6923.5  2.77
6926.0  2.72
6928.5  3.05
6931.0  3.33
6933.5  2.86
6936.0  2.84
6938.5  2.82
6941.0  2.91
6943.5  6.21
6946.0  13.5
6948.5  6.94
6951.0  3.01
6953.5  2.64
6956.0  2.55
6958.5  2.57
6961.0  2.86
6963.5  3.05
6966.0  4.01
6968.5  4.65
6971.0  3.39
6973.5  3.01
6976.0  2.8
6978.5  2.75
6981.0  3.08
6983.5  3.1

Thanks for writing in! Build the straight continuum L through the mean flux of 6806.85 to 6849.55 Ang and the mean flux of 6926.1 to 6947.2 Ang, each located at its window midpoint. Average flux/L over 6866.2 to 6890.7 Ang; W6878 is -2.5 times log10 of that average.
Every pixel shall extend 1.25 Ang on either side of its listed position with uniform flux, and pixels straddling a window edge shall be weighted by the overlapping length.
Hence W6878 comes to 0.23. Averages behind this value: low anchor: 3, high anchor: 4.56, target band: 3.02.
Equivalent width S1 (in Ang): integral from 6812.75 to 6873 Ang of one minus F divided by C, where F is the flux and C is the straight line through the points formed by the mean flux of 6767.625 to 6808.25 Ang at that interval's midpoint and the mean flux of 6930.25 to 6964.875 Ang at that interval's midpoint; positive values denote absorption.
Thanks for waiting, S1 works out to 6.28 Ang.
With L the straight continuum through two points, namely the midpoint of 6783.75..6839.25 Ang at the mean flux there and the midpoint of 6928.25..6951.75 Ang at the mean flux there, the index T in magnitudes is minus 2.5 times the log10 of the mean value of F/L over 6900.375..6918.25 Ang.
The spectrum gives 0.461 mag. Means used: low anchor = 2.96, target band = 2.88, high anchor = 4.86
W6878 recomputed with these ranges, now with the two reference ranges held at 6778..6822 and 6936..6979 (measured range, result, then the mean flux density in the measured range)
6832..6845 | 0.10 mag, 2.92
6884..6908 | 0.24 mag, 2.91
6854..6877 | 0.16 mag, 2.93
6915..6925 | 0.28 mag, 2.93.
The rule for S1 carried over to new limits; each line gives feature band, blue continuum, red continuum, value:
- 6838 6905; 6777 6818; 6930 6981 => 8.9 Ang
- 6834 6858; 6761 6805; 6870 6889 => 0.3 Ang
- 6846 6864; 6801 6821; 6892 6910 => 0.1 Ang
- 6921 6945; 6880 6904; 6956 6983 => -2.3 Ang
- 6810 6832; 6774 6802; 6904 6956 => 0.0 Ang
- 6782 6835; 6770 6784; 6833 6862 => -0.1 Ang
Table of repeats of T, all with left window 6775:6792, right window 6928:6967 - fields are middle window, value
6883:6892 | 0.18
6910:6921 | 0.29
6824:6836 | 0.06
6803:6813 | 0.05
